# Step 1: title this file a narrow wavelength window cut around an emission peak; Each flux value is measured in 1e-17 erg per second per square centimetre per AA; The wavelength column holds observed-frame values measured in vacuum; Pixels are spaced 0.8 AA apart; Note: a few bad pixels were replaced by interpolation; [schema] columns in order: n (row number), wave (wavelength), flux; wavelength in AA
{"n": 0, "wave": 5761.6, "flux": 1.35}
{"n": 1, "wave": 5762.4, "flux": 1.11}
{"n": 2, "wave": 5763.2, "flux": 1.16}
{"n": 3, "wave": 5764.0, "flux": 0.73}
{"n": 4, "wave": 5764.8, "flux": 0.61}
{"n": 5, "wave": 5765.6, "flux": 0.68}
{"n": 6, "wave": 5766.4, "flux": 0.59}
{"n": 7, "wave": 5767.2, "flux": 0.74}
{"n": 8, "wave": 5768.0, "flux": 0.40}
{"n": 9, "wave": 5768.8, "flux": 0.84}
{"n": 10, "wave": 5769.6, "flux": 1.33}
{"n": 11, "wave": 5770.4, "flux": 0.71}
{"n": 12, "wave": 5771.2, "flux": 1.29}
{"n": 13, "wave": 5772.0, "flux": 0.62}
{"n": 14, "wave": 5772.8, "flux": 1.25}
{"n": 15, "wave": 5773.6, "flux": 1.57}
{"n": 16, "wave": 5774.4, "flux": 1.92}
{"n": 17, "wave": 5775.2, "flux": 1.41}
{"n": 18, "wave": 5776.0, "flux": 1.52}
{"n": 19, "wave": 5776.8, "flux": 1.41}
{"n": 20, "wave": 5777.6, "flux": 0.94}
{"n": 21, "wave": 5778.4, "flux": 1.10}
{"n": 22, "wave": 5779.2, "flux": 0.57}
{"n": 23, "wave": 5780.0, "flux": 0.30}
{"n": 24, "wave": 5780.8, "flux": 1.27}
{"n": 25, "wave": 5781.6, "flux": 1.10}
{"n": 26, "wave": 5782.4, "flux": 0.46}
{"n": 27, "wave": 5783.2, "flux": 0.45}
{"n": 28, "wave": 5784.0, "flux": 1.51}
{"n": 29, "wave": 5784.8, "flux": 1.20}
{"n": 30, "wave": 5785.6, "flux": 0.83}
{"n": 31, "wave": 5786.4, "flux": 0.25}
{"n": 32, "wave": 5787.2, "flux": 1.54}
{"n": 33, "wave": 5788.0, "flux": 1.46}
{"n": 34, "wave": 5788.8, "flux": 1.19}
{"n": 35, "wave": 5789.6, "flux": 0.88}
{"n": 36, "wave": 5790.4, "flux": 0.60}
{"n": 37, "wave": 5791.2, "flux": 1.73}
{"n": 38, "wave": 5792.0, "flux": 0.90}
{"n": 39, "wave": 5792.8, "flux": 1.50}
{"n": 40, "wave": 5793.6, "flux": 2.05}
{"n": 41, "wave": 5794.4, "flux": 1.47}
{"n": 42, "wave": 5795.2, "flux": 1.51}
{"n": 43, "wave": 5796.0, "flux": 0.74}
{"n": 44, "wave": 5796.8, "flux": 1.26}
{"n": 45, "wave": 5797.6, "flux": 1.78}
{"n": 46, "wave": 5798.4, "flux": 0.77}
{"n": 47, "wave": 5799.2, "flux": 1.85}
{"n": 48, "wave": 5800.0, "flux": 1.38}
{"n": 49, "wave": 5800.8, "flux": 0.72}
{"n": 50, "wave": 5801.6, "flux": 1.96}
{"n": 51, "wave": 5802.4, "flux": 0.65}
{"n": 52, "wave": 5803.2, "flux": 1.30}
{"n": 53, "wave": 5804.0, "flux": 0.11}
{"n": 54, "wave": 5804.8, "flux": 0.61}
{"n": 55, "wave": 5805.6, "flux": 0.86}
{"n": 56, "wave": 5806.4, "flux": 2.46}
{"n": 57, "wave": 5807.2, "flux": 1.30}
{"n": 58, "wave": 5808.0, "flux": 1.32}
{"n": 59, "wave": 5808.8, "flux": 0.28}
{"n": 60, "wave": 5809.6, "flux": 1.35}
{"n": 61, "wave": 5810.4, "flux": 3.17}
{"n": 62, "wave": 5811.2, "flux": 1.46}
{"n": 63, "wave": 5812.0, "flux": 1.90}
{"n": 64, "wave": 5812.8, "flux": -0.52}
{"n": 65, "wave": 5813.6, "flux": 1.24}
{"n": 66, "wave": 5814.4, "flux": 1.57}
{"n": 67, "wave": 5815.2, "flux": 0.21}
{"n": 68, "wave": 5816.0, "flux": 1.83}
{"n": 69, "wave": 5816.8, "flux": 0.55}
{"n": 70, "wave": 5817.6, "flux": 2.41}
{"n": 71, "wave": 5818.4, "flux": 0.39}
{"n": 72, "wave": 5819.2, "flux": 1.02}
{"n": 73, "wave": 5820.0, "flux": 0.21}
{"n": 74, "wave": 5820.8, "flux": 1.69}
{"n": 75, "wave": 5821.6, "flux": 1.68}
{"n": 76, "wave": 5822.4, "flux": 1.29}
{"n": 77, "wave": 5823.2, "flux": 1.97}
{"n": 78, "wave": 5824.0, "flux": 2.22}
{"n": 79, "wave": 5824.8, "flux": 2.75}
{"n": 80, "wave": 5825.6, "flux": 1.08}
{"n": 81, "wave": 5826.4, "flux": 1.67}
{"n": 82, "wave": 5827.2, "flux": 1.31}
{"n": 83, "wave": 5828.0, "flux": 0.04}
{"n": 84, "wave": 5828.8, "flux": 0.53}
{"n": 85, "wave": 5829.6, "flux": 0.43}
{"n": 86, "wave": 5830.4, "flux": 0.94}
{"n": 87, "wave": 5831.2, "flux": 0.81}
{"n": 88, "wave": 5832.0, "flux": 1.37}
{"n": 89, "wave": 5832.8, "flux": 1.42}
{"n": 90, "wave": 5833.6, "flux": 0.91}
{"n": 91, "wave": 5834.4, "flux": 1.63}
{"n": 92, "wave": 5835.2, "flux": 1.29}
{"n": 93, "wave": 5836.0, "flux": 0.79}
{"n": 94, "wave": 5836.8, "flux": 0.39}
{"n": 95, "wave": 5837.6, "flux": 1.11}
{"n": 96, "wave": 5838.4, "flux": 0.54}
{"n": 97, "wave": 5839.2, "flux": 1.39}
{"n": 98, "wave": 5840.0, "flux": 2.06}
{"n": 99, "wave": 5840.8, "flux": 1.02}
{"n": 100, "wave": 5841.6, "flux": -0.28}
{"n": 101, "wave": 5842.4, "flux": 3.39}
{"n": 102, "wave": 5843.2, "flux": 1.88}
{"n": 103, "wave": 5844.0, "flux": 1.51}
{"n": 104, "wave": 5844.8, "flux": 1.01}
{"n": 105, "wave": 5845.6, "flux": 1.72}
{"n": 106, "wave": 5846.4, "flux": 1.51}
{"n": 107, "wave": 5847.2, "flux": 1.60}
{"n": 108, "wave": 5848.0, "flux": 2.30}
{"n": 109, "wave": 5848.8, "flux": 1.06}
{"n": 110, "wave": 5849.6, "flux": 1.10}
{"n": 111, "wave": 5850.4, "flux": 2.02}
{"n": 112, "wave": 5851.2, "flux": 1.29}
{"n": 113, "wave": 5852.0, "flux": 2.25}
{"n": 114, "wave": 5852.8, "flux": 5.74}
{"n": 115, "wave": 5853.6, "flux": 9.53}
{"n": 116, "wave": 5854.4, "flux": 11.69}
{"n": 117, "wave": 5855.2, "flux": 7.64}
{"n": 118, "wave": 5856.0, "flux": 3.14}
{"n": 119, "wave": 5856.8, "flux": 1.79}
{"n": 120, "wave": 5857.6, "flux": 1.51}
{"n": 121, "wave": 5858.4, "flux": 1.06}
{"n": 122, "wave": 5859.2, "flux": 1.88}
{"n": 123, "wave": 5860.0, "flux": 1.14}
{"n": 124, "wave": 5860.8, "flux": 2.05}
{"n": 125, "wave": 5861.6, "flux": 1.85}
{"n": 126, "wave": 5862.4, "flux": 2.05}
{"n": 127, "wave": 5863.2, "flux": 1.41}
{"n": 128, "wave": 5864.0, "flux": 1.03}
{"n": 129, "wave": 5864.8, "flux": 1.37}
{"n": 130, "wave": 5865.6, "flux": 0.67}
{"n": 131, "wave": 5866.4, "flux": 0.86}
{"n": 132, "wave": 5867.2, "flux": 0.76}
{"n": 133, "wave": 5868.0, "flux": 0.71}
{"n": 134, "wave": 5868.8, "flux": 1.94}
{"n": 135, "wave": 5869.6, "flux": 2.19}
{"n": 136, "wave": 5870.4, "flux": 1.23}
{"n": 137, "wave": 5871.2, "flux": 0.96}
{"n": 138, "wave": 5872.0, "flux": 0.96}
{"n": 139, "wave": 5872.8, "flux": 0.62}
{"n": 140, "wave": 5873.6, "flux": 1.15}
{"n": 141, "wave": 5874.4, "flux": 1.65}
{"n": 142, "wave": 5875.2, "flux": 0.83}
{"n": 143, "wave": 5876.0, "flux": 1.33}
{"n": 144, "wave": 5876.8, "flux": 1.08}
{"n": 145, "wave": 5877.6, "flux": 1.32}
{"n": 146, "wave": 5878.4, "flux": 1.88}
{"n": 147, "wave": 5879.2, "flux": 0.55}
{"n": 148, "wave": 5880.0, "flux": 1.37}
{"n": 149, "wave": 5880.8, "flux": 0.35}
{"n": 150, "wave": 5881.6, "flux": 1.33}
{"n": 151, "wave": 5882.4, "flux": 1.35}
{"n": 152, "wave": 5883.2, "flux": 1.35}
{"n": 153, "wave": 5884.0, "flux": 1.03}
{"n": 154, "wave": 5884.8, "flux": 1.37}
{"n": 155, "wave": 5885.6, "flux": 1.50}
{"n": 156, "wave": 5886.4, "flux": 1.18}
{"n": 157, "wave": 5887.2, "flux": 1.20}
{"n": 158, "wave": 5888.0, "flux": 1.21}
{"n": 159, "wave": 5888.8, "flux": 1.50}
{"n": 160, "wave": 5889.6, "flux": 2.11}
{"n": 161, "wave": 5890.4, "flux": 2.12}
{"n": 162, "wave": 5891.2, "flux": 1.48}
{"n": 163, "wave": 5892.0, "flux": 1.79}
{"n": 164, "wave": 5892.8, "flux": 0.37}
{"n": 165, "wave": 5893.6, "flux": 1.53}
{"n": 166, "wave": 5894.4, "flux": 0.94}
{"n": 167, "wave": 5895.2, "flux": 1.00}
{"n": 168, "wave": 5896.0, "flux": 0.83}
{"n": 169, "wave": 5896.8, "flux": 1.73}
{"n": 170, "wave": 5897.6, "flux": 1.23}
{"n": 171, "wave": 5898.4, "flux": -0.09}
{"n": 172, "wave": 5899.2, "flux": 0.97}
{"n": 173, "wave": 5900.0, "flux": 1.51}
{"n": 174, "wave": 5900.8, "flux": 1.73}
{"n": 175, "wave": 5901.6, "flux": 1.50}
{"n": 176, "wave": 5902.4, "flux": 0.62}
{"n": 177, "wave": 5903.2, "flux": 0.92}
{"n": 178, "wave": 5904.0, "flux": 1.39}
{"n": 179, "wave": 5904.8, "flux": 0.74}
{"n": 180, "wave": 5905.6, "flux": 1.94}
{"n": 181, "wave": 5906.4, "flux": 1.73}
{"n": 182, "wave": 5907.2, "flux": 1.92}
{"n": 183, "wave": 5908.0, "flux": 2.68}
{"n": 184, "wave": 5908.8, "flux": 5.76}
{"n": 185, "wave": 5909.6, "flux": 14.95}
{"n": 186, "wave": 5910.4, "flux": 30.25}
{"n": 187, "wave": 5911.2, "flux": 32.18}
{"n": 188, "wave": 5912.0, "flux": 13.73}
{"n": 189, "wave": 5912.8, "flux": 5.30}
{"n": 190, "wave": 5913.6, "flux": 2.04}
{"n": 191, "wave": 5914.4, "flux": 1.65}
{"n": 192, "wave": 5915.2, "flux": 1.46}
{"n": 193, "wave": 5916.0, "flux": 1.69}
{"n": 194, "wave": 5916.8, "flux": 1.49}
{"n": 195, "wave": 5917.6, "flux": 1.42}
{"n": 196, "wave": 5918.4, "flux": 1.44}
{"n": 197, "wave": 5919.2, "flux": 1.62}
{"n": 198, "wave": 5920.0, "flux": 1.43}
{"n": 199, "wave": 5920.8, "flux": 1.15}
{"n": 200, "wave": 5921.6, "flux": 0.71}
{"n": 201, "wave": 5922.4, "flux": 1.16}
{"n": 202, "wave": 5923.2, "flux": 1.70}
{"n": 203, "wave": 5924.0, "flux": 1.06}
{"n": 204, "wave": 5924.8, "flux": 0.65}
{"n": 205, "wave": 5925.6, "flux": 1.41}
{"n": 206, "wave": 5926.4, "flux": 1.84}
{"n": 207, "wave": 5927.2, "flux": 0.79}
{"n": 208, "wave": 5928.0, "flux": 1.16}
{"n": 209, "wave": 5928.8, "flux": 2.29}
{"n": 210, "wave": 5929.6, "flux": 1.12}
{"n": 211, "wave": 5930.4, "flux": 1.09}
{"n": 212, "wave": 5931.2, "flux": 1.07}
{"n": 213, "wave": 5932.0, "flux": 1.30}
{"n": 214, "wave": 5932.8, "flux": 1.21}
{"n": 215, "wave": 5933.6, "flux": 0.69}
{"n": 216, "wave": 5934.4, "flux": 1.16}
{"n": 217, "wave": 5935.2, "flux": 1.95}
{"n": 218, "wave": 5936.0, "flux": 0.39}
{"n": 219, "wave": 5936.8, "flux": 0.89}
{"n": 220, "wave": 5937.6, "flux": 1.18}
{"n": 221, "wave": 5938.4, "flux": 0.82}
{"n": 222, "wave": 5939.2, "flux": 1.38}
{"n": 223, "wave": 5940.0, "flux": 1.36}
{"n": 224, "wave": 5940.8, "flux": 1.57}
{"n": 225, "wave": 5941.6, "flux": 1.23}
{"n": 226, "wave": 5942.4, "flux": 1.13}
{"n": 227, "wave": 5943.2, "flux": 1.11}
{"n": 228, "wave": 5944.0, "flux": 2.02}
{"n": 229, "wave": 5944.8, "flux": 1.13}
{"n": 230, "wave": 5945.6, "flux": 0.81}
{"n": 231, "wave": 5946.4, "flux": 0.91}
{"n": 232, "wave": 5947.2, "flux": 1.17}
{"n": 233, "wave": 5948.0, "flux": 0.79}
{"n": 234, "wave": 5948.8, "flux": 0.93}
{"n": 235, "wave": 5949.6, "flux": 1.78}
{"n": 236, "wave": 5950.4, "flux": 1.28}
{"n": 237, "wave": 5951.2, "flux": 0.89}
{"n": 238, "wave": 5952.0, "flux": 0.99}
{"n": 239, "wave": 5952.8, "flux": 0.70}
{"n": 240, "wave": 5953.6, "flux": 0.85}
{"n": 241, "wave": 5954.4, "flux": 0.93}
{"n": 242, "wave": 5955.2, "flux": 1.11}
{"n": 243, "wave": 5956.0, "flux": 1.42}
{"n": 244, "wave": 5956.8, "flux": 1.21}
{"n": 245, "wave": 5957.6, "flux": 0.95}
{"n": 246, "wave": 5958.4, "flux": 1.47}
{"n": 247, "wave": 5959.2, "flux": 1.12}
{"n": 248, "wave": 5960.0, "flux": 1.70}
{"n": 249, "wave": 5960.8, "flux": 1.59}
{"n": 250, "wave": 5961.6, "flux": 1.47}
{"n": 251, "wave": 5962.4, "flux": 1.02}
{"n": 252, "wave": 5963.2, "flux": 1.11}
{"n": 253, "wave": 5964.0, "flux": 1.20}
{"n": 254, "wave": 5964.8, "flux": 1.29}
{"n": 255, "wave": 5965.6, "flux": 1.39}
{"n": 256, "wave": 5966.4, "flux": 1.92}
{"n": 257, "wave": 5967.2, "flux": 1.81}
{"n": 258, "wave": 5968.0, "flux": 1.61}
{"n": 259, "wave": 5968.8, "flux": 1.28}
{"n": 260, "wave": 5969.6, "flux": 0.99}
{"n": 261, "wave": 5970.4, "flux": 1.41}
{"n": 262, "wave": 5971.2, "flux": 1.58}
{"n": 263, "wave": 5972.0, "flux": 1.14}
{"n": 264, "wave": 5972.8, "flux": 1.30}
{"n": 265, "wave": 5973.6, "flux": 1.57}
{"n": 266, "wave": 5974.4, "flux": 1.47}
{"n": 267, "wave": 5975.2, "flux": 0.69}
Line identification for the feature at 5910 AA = [O III] 5007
